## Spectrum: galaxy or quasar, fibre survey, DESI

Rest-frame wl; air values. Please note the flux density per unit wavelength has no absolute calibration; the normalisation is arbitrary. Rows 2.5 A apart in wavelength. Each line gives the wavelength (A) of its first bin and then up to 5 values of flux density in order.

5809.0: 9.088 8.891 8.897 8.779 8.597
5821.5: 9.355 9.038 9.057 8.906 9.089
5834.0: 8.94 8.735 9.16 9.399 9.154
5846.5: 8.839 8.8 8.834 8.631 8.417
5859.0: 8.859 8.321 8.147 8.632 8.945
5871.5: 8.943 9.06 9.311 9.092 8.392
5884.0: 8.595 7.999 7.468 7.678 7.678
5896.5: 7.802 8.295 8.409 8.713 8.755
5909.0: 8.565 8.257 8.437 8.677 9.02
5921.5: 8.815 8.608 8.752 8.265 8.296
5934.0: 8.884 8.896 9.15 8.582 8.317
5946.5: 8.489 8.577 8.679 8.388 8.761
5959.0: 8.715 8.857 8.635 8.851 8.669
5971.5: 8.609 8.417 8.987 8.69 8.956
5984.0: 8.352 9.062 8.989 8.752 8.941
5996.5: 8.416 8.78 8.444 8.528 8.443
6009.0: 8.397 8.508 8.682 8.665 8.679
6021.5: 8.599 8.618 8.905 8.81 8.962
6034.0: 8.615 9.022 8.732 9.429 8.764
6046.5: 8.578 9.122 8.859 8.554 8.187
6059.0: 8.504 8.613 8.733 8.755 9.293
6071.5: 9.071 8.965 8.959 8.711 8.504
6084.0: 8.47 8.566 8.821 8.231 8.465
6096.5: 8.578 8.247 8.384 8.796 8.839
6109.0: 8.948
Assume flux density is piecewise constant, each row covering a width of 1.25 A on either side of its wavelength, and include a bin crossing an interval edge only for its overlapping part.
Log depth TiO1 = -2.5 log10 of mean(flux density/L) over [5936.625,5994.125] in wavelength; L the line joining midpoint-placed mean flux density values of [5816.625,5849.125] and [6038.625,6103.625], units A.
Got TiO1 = 0.01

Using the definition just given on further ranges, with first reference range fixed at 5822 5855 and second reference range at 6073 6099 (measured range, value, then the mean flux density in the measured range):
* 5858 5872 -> 0.04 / 8.62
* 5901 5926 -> 0.03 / 8.64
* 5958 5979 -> 0.01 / 8.72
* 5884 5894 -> 0.14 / 7.82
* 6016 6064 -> -0.01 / 8.75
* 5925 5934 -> 0.04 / 8.5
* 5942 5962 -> 0.03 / 8.59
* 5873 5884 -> 0.00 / 8.92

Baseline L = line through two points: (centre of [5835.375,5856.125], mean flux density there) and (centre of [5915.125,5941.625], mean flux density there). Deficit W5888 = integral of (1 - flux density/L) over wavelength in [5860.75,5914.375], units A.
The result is 2.4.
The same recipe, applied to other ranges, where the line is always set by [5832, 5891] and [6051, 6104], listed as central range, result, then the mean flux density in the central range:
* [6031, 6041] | -0.2 A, 8.87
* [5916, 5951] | 0.1 A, 8.67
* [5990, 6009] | 0.1 A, 8.61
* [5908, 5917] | 0.2 A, 8.47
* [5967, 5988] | -0.1 A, 8.73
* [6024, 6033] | -0.2 A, 8.85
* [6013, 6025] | 0.0 A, 8.65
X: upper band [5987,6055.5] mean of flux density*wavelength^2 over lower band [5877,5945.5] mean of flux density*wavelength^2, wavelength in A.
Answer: 1.1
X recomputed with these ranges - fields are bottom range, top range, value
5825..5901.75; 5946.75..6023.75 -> 1.05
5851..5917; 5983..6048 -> 1.08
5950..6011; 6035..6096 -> 1.04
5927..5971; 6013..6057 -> 1.04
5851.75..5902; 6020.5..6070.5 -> 1.10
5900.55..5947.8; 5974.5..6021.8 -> 1.03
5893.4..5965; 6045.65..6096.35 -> 1.06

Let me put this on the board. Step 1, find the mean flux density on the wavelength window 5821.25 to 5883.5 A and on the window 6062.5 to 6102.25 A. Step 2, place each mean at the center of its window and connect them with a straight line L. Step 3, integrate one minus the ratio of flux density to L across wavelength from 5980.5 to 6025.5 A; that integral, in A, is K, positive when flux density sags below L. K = 0.4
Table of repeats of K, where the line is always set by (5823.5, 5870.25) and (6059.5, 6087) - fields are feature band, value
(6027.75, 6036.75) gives 0.0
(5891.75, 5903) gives 1.0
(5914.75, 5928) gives 0.1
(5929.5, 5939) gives 0.1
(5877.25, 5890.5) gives 0.7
